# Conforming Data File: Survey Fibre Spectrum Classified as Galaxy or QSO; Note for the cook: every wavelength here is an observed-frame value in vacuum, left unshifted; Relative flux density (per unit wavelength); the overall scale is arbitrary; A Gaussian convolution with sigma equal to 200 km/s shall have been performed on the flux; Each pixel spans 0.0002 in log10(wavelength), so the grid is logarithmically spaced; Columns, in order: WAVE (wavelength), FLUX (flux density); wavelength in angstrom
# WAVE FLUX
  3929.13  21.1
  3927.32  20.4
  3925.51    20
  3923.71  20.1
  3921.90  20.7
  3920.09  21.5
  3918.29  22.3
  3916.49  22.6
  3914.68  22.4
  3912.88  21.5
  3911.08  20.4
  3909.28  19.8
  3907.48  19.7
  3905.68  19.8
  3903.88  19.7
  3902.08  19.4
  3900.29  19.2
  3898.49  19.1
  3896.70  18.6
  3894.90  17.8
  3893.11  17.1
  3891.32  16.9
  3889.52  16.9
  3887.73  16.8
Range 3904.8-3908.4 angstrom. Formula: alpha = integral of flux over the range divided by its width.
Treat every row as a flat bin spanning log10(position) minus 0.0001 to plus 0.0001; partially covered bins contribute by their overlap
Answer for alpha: 19.7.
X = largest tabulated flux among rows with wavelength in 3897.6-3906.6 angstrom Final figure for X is 19.8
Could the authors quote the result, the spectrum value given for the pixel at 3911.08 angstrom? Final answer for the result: 20.4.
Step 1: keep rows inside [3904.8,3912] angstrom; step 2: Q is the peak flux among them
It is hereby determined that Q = 20.4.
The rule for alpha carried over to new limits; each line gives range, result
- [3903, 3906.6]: 19.7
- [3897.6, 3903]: 19.2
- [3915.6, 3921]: 22.2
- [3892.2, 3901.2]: 18.4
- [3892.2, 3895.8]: 17.5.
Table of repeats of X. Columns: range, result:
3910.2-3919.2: 22.6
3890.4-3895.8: 17.8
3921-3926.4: 20.7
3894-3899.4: 19.1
